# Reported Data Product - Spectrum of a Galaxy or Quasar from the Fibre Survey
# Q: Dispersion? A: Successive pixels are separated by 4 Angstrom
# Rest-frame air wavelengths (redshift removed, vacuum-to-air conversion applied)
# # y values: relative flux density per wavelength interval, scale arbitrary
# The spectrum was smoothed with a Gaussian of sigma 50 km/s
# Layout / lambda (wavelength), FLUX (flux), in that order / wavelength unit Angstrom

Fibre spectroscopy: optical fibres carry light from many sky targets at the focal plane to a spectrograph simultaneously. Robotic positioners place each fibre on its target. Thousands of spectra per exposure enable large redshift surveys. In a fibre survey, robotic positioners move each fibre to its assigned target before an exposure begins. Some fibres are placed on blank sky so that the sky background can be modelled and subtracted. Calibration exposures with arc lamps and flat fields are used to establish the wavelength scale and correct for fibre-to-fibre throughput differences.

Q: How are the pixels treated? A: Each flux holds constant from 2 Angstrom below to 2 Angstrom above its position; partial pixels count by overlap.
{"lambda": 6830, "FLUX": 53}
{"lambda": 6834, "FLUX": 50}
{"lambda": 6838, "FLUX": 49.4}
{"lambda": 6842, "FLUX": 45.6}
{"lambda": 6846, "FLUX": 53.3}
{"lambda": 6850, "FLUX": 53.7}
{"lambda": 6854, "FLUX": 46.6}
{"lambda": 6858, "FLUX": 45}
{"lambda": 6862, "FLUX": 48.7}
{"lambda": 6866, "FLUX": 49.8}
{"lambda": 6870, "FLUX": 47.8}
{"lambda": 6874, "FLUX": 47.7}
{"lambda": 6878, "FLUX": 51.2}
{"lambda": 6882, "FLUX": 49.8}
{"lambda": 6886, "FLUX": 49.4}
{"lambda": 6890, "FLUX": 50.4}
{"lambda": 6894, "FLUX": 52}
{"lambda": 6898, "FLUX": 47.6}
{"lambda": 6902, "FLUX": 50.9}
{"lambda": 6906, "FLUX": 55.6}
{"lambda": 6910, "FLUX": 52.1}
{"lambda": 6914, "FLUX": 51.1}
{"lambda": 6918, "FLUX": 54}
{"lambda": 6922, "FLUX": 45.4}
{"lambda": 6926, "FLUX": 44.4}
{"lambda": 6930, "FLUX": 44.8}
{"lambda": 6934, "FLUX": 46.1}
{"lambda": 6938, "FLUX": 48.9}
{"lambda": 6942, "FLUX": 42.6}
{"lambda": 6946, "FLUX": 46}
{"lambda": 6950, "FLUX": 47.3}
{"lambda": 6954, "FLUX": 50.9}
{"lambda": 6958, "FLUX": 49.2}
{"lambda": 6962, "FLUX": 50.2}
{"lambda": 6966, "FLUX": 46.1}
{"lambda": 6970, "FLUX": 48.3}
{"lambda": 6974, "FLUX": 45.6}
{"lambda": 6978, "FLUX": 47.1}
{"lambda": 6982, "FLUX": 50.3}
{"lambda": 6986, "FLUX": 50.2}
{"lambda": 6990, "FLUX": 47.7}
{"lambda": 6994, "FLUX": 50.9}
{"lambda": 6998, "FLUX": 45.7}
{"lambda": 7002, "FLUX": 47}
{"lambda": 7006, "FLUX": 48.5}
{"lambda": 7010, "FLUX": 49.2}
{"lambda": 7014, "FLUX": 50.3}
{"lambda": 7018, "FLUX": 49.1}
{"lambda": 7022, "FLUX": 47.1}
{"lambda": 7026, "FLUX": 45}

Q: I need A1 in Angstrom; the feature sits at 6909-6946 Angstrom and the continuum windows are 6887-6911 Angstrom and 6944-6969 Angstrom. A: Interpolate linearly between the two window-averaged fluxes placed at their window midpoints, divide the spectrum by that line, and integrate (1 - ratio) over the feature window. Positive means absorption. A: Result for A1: 1.7 Angstrom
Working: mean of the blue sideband 51.3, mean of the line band 47.5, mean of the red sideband 48.3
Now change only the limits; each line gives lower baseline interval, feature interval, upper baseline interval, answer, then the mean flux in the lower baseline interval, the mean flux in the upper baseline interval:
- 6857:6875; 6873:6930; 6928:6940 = -3.3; 48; 46.6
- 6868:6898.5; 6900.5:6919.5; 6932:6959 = -1.6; 49.6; 47.2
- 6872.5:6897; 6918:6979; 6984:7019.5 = 2.8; 50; 48.7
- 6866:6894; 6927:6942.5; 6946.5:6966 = 1.0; 49.6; 48.8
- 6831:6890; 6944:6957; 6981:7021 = 0.2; 49.3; 48.8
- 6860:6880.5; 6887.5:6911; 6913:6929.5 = -1.3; 49.1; 48.2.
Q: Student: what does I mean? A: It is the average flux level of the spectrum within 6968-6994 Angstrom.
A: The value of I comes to 48.4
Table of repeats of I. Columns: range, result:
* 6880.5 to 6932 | 49.8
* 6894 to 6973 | 48.6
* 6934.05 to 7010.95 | 47.9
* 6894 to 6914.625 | 51.5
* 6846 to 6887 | 49.2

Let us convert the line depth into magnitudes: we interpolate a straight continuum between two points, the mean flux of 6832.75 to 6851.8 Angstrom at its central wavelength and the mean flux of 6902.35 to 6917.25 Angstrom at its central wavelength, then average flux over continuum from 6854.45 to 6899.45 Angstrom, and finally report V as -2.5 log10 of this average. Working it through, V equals 0.06 mag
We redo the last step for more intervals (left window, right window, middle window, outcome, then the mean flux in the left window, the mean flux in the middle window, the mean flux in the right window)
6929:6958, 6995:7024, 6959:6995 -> -0.02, 46.9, 48.4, 48.2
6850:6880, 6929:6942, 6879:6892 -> -0.05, 48.5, 50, 46.1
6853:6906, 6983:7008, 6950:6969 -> 0.00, 49.3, 48.9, 48.4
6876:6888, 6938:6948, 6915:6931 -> -0.02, 50.1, 47.5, 45.2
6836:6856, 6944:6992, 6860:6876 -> 0.02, 49.7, 48.5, 48.2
